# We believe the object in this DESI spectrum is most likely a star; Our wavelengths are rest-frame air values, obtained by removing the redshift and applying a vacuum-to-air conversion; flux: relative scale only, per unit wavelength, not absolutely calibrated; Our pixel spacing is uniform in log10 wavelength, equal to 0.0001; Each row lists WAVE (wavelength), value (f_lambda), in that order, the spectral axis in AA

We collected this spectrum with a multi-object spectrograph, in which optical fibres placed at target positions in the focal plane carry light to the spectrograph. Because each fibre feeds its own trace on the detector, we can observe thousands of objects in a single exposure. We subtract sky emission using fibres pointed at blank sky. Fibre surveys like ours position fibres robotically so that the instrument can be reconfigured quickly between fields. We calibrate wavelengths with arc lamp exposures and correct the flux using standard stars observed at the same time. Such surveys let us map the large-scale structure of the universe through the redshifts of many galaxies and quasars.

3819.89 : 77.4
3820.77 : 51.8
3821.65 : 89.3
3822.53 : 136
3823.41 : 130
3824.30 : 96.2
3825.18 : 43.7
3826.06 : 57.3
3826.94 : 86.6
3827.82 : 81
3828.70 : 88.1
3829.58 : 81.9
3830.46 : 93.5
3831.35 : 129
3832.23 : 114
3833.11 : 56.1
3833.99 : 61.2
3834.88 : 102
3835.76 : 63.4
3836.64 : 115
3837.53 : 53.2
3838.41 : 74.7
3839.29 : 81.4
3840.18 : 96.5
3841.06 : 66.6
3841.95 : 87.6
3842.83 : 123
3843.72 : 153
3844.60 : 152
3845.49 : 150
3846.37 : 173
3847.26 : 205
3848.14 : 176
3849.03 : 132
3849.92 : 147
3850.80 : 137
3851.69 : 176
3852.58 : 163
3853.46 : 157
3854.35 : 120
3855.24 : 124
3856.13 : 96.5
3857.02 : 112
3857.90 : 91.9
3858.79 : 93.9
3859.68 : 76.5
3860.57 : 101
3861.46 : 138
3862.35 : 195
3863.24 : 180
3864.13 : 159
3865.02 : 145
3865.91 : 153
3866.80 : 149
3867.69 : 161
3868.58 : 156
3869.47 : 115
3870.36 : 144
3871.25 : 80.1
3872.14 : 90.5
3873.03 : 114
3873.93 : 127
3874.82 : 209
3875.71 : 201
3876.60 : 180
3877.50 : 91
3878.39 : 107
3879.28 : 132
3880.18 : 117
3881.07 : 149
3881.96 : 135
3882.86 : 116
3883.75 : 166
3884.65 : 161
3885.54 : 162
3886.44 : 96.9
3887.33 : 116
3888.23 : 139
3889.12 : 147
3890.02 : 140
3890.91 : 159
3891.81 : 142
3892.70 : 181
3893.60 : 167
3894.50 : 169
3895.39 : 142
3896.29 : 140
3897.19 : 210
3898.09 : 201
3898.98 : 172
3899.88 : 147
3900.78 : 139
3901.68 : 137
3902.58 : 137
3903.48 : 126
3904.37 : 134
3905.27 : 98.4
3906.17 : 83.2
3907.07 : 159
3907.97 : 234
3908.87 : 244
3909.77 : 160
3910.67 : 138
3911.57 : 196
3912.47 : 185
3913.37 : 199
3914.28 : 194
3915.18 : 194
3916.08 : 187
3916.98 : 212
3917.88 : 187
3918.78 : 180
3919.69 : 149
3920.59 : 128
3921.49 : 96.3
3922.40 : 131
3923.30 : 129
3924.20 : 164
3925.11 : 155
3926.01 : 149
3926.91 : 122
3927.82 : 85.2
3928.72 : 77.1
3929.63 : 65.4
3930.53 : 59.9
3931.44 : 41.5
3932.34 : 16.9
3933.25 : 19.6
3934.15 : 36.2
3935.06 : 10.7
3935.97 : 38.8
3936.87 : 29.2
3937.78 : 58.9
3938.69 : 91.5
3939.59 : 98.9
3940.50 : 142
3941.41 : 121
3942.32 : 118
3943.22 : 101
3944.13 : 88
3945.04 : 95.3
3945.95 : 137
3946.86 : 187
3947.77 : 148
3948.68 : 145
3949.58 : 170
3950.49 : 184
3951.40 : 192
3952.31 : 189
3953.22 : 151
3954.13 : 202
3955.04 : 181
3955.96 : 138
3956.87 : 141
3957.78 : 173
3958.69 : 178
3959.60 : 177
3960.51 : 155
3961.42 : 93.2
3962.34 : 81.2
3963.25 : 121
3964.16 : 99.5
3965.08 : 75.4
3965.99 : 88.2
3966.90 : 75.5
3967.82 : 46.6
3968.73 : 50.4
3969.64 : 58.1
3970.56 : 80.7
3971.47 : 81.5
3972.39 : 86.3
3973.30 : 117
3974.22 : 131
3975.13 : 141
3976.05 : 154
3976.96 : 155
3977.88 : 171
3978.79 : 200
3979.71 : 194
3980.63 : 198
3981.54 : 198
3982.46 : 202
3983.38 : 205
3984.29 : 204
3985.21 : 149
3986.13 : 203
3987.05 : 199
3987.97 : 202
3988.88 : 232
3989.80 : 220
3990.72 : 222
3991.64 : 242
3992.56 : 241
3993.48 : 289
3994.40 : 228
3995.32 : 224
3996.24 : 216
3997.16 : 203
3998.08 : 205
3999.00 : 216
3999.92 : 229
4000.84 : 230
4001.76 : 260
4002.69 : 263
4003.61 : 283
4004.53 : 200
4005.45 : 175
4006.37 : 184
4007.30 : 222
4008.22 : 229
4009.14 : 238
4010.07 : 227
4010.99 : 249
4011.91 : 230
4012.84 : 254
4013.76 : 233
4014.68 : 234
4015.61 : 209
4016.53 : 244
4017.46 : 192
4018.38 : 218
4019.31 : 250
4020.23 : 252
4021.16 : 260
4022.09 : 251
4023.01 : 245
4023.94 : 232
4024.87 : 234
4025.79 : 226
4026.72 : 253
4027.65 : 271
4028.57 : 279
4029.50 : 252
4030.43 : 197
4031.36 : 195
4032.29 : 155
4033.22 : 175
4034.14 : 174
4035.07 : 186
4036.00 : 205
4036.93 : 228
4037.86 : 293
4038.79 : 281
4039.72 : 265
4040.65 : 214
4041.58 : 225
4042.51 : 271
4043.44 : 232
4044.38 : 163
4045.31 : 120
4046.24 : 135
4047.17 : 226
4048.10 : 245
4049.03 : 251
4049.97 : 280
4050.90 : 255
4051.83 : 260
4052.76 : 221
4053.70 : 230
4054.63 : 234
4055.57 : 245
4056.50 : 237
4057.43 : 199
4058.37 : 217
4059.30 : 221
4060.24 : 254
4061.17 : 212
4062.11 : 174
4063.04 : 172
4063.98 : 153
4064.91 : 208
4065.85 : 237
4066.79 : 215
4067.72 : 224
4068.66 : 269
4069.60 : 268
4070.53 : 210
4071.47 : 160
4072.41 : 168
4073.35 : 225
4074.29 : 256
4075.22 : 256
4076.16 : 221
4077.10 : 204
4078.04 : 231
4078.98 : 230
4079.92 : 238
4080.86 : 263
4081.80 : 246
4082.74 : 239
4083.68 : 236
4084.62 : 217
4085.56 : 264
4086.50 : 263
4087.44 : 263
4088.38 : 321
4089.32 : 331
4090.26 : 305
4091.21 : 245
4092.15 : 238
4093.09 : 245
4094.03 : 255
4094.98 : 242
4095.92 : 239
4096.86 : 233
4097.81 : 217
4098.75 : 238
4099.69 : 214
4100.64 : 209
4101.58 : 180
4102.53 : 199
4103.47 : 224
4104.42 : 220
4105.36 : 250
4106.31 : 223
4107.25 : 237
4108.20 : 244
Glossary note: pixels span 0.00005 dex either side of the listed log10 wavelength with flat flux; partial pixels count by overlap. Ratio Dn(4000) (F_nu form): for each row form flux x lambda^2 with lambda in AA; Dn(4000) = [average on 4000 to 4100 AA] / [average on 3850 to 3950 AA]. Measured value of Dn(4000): 1.86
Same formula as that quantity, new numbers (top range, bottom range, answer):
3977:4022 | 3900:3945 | 1.87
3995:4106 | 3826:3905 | 1.92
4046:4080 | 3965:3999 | 1.37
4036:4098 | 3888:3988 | 1.81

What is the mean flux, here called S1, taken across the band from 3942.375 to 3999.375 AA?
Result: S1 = 160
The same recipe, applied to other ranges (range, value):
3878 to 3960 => 138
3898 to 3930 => 152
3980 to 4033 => 225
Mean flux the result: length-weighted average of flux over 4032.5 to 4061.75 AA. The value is 224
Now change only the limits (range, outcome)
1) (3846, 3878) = 141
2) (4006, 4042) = 230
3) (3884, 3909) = 152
